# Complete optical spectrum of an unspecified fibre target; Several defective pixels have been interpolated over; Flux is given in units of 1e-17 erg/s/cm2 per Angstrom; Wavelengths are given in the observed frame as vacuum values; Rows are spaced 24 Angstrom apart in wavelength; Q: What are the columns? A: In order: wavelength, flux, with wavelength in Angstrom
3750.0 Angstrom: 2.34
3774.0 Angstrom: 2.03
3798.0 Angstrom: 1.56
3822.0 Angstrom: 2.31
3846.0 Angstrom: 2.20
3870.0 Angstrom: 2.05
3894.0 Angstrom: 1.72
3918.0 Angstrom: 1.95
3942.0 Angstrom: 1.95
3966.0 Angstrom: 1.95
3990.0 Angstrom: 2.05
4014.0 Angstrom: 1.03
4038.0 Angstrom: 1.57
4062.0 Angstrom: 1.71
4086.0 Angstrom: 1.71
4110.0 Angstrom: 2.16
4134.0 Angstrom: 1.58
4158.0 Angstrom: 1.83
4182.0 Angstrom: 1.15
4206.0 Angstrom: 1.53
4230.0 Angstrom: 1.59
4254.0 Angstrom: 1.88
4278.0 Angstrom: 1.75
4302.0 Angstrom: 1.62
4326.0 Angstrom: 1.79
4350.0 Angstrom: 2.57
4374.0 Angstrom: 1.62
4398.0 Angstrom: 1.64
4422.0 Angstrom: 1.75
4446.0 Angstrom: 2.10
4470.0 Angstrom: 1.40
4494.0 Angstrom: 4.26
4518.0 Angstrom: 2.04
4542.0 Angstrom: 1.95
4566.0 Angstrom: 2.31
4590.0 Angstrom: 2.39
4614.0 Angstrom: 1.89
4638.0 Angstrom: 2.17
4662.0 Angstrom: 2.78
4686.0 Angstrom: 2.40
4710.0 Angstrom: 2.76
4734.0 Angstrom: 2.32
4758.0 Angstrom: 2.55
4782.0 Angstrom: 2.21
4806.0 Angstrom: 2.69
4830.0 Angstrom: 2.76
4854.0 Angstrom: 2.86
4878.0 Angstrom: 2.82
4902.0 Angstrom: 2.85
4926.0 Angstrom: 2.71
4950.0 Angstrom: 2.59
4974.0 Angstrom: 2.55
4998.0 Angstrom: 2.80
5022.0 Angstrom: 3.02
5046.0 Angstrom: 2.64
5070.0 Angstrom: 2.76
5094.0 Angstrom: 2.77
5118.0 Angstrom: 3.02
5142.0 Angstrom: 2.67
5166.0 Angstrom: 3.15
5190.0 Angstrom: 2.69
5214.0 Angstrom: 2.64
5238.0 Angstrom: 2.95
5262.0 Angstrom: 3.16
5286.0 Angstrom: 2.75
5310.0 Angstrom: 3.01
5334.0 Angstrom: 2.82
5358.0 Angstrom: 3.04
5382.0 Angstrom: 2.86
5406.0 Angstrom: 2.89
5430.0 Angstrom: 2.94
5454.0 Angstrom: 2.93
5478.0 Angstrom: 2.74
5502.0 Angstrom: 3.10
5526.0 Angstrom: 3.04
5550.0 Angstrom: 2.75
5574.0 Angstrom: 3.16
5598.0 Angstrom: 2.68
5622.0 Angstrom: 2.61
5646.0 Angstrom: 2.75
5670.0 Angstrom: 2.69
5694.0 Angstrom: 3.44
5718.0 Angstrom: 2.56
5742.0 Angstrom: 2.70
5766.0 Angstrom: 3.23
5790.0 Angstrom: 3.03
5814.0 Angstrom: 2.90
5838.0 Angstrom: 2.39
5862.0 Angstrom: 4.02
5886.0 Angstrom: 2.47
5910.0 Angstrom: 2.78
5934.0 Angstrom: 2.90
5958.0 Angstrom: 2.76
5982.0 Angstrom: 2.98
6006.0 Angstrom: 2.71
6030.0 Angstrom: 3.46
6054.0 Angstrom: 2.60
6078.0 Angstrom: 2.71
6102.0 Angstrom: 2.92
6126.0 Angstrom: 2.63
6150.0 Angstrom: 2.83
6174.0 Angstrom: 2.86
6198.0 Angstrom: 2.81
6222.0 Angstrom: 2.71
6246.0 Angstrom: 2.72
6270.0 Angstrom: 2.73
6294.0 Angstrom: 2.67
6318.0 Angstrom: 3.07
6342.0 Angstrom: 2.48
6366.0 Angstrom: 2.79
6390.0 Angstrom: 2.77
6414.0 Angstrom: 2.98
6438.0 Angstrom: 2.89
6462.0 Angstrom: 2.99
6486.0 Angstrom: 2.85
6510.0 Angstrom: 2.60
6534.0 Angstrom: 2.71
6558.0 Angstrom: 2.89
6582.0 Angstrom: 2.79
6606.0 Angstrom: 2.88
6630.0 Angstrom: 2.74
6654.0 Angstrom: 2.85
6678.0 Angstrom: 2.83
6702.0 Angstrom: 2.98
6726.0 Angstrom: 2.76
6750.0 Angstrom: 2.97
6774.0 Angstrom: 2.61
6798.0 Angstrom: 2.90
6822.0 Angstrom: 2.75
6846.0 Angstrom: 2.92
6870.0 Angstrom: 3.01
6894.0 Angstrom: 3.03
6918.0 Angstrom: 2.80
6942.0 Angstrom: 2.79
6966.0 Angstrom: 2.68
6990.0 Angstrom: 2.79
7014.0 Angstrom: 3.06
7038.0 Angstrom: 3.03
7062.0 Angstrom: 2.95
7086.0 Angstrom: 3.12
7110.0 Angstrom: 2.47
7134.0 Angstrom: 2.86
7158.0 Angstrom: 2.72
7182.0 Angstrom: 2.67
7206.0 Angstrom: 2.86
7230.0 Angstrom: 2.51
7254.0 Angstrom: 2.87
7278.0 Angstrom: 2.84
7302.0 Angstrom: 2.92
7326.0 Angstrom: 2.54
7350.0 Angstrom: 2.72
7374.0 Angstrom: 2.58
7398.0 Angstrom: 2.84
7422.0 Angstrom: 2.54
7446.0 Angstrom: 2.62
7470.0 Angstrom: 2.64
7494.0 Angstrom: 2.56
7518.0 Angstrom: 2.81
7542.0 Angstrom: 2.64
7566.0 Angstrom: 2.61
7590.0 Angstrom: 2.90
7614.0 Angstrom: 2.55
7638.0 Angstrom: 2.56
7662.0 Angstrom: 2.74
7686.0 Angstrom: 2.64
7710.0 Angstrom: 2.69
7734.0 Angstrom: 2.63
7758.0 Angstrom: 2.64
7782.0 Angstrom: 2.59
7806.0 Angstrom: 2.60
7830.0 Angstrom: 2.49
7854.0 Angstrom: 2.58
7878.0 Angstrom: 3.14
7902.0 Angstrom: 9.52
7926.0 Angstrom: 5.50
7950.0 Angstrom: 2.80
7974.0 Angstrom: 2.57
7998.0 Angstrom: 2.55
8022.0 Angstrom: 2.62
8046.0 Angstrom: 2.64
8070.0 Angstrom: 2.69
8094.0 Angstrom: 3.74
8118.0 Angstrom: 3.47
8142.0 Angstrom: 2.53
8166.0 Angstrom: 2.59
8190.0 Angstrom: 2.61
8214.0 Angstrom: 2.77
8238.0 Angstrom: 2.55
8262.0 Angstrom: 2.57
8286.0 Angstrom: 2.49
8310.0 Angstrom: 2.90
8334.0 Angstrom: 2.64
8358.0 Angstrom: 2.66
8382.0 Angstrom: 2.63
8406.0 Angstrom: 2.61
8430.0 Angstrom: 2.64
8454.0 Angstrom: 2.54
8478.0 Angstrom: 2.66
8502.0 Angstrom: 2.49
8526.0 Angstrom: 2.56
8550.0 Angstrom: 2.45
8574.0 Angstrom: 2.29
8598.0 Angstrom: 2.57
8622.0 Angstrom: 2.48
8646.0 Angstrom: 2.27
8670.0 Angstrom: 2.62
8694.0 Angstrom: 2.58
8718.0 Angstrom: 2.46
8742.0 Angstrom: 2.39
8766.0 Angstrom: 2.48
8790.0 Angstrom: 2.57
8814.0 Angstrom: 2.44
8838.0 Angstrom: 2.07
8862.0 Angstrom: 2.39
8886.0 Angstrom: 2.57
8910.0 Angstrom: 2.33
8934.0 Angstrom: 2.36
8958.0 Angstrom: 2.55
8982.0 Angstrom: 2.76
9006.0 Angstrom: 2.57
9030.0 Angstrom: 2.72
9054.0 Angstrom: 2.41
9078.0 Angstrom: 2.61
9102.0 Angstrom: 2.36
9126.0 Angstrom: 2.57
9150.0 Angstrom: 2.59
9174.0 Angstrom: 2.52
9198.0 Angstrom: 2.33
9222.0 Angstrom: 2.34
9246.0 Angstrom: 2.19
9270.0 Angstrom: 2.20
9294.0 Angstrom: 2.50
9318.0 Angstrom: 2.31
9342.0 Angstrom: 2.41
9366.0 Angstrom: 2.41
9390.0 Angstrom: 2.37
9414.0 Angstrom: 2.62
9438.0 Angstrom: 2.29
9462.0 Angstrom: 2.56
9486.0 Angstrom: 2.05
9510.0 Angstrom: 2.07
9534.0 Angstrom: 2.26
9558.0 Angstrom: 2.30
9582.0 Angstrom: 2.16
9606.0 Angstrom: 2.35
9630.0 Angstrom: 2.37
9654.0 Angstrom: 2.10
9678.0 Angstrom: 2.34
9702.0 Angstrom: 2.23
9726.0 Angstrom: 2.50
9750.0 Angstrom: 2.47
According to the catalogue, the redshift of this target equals 0.20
